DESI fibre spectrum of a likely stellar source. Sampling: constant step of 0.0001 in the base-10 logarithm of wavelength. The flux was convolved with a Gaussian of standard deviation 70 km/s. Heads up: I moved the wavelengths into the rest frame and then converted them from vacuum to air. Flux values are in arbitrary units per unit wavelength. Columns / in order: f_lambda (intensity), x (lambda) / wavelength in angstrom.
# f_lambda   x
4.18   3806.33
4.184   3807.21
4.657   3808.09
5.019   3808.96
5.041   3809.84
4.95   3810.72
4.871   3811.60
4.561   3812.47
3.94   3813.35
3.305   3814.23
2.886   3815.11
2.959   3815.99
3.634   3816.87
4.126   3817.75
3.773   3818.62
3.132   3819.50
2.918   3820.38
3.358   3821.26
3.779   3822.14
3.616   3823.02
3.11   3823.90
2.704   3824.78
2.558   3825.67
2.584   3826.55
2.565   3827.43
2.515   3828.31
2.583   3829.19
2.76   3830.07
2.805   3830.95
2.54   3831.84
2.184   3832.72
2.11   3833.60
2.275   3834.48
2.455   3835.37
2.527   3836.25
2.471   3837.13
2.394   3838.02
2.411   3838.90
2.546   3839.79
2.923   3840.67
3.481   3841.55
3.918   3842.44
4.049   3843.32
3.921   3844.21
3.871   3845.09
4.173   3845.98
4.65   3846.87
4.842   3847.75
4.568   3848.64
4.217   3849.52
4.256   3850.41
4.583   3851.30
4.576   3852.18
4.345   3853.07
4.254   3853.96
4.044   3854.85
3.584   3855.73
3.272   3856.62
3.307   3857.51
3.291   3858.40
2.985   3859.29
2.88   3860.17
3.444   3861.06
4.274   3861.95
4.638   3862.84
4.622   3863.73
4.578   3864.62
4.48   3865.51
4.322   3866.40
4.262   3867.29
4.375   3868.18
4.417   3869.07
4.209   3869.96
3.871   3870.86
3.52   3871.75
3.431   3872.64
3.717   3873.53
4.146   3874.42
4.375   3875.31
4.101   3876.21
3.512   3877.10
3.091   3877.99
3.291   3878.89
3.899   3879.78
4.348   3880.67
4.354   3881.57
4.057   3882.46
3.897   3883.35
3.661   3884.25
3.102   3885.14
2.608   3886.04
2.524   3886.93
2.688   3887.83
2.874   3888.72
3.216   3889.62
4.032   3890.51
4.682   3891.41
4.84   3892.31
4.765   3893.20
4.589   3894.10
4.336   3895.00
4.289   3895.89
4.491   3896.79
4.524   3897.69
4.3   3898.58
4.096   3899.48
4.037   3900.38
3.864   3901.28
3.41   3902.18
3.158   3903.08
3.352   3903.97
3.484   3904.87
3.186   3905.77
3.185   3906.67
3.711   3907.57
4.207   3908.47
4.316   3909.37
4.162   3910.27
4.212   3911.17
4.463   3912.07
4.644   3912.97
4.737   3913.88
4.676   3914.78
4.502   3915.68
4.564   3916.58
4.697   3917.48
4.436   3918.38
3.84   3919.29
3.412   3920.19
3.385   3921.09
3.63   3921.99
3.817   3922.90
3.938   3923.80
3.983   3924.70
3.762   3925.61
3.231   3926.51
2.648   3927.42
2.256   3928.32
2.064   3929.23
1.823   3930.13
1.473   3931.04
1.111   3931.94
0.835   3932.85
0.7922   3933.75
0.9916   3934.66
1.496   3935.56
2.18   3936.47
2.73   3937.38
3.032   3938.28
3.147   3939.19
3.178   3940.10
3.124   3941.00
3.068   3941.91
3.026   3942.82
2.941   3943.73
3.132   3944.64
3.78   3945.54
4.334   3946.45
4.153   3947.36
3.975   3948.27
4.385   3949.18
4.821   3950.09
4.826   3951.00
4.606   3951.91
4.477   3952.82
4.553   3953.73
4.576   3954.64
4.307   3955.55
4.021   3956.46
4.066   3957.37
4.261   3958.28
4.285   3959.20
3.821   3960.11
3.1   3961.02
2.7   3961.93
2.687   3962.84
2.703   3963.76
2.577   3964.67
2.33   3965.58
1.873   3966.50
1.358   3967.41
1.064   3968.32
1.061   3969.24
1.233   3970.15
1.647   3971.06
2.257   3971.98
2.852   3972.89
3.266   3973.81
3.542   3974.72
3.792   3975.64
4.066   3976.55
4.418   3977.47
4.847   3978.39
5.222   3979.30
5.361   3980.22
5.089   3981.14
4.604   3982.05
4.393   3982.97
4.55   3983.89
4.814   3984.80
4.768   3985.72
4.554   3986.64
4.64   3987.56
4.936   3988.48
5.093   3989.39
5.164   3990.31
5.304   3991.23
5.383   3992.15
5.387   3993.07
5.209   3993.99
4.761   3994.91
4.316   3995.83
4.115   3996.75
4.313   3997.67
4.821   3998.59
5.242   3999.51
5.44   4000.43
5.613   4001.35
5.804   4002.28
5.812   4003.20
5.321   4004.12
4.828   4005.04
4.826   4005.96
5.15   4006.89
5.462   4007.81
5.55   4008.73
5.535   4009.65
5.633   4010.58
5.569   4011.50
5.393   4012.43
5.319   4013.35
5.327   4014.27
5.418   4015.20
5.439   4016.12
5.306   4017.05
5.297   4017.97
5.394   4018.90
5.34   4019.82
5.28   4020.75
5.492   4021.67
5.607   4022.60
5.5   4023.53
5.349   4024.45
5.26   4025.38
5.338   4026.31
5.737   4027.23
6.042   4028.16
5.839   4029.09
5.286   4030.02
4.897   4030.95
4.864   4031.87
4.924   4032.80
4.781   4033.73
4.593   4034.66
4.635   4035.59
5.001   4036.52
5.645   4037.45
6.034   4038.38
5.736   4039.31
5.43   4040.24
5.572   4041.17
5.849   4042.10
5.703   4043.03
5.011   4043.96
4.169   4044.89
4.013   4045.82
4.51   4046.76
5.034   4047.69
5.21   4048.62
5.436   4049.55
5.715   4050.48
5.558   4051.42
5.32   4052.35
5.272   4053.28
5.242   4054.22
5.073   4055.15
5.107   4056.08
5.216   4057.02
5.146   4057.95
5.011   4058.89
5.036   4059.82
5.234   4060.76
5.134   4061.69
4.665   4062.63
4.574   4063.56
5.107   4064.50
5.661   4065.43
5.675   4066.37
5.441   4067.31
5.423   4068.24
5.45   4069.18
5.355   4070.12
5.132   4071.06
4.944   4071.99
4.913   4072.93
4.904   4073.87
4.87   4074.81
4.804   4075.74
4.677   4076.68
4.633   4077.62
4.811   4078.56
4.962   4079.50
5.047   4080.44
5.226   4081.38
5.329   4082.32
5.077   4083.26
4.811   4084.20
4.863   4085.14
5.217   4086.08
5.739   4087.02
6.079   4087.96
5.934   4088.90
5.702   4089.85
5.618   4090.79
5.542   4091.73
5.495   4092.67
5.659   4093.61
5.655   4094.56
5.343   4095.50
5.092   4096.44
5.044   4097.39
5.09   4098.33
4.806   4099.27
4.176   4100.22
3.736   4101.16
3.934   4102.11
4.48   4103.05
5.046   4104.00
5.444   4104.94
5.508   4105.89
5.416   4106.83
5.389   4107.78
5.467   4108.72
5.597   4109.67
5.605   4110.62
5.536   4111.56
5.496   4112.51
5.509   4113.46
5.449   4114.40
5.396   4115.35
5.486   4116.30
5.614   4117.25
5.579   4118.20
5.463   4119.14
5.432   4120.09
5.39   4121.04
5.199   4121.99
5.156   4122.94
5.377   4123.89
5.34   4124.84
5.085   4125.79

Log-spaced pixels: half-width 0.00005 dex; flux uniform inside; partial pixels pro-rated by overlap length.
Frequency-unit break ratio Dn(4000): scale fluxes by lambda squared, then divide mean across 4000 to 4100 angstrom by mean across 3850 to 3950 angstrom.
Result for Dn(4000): 1.6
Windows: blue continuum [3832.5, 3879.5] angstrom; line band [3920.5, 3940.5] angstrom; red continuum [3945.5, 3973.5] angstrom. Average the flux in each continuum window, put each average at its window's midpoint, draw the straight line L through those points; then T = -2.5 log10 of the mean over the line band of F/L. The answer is 0.33 mag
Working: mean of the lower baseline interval 3.71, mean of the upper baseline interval 3.3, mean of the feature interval 2.53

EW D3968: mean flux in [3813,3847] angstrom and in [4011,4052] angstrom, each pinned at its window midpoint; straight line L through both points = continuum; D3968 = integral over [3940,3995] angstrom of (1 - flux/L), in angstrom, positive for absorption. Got 9.1 angstrom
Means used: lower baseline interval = 3.07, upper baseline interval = 5.29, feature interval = 3.84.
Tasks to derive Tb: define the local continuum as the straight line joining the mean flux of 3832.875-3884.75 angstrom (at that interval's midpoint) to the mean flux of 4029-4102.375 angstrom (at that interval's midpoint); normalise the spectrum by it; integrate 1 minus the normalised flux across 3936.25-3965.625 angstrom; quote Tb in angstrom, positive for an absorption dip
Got 5.0 angstrom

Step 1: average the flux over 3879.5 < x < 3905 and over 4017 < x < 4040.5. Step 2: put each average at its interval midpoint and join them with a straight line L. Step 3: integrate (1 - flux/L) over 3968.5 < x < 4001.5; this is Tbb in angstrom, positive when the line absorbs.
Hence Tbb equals 3.9 angstrom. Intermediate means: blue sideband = 3.85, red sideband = 5.33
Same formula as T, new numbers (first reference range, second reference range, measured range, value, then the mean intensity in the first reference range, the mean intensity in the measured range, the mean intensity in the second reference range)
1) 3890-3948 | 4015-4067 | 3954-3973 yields 0.41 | 3.5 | 2.81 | 5.24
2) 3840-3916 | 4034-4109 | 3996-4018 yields -0.11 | 3.95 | 5.26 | 5.16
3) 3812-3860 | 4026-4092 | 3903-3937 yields 0.23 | 3.36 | 3.27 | 5.2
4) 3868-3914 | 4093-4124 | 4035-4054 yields -0.09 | 3.88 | 5.24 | 5.23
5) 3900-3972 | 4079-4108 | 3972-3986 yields -0.13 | 3.29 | 4.3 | 5.17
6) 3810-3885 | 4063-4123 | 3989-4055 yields -0.11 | 3.61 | 5.25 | 5.22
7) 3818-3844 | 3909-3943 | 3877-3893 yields -0.18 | 2.88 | 3.61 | 3.19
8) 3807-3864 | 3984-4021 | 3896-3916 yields 0.05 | 3.53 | 4.03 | 5.17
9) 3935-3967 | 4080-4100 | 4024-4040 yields -0.16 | 3.48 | 5.29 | 5.34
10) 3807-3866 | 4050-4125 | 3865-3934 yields 0.07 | 3.56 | 3.7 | 5.22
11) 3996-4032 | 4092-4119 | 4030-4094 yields 0.02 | 5.32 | 5.18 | 5.22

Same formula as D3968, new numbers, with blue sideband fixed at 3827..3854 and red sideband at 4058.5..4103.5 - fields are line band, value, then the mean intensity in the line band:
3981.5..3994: -1.4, 4.91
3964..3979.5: 5.6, 2.75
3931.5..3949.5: 5.8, 2.76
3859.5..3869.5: -1.9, 4.18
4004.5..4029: -4.1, 5.41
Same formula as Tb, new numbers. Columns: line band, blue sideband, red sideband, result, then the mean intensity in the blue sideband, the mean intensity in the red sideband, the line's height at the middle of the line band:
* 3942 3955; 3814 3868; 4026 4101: 0.7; 3.45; 5.19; 4.29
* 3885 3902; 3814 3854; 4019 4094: -0.3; 3.3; 5.23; 3.82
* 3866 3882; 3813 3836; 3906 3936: -4.2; 2.96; 3.3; 3.13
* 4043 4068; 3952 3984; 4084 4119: -2.4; 3.46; 5.29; 4.66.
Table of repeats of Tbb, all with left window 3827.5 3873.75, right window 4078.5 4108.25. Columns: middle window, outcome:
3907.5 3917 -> -1.0 angstrom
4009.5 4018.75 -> -1.5 angstrom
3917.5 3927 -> 0.6 angstrom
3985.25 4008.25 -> -2.6 angstrom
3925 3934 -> 4.5 angstrom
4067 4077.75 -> 0.0 angstrom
